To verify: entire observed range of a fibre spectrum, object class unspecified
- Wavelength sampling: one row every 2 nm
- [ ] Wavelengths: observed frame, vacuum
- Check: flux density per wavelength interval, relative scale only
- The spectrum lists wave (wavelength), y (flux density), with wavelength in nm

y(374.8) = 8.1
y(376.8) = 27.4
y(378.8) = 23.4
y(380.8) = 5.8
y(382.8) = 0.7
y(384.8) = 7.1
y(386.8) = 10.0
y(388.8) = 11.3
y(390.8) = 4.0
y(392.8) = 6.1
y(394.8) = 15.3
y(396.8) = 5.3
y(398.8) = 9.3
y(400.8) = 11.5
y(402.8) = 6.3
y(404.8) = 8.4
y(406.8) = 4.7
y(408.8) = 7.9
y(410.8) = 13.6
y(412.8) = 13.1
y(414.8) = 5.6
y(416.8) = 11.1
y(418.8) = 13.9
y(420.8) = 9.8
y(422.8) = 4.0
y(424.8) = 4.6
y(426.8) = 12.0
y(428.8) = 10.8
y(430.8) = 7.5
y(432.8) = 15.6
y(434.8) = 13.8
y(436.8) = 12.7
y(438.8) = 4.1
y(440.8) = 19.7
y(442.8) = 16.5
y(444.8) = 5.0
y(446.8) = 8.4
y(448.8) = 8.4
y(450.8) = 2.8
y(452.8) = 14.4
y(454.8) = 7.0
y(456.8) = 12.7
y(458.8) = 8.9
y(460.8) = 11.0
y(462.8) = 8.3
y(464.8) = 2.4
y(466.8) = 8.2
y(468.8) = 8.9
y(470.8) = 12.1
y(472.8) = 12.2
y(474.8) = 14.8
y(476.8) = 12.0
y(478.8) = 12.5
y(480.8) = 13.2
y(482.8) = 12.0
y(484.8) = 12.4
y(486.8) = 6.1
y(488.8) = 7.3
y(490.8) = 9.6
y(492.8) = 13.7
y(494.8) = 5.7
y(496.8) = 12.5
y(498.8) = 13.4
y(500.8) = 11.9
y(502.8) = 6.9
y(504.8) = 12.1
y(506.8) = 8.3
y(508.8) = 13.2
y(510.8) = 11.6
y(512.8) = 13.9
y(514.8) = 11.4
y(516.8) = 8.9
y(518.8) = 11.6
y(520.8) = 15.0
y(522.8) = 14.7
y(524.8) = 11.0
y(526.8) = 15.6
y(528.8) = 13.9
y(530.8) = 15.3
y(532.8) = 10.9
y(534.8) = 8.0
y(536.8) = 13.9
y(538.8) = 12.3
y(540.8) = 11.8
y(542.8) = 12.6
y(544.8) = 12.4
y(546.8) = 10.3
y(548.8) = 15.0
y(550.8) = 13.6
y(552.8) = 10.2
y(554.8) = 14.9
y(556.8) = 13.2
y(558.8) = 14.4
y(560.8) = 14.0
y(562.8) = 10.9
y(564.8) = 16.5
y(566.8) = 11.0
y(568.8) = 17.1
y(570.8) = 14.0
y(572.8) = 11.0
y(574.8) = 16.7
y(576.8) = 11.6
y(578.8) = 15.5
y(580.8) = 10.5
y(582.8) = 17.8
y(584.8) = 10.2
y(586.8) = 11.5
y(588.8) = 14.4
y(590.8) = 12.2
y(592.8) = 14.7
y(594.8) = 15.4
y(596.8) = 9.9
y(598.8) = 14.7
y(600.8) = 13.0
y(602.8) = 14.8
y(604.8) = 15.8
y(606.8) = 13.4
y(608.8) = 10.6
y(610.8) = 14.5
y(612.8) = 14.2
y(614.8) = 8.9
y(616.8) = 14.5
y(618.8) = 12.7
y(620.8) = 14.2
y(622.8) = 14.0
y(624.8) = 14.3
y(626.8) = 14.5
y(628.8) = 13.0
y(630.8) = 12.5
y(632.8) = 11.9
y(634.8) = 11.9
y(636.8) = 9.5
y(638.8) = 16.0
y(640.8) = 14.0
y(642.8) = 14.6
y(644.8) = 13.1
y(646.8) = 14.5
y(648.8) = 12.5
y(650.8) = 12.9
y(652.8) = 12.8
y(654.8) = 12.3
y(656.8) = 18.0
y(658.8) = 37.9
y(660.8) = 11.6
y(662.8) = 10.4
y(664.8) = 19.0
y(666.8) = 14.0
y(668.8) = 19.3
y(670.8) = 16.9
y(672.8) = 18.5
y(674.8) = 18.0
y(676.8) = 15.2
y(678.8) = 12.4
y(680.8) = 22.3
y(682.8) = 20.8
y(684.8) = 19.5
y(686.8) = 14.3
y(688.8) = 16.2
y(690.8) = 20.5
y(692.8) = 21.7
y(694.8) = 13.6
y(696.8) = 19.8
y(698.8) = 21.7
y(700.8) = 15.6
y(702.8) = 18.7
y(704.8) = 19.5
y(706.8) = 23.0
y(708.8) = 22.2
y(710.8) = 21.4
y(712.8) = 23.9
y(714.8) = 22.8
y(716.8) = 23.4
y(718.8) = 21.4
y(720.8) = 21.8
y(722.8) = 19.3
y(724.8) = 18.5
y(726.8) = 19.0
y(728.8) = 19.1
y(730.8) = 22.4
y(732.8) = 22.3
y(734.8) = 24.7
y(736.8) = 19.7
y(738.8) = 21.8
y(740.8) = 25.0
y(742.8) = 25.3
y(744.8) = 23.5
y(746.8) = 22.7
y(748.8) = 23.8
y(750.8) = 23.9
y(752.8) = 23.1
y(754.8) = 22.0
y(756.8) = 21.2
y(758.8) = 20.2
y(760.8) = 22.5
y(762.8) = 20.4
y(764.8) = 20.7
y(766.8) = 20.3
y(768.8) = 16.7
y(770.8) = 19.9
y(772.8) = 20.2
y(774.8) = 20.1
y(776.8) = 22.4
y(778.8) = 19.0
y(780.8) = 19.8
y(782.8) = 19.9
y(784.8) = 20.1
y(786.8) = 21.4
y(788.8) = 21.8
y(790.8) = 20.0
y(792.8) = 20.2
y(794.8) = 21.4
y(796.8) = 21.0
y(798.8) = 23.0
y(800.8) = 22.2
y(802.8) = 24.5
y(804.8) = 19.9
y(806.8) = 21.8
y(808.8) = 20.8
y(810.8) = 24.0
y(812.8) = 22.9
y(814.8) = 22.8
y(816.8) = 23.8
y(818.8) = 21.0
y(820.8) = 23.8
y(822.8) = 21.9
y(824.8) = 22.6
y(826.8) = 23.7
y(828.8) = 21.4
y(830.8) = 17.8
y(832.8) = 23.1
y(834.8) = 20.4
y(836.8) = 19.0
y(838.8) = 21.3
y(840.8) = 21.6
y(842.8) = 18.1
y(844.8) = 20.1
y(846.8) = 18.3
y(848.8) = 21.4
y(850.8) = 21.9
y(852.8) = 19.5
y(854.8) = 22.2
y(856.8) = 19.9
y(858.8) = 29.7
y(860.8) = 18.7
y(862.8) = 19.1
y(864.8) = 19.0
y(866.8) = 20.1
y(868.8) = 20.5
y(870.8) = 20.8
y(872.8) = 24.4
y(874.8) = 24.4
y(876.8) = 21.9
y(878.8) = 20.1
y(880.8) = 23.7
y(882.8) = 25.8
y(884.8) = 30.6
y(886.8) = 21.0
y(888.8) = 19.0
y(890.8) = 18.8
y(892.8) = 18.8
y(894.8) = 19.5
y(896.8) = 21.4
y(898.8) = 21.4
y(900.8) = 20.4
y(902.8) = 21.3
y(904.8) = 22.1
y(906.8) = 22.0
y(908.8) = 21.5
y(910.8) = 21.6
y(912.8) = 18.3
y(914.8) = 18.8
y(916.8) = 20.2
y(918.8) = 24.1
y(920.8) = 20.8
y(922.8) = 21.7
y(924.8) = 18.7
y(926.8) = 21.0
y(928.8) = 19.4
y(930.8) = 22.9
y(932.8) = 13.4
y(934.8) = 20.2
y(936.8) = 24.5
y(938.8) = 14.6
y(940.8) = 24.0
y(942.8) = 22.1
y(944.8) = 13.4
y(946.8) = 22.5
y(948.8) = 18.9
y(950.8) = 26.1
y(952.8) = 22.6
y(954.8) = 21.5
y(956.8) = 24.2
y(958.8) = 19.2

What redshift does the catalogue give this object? 0.77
